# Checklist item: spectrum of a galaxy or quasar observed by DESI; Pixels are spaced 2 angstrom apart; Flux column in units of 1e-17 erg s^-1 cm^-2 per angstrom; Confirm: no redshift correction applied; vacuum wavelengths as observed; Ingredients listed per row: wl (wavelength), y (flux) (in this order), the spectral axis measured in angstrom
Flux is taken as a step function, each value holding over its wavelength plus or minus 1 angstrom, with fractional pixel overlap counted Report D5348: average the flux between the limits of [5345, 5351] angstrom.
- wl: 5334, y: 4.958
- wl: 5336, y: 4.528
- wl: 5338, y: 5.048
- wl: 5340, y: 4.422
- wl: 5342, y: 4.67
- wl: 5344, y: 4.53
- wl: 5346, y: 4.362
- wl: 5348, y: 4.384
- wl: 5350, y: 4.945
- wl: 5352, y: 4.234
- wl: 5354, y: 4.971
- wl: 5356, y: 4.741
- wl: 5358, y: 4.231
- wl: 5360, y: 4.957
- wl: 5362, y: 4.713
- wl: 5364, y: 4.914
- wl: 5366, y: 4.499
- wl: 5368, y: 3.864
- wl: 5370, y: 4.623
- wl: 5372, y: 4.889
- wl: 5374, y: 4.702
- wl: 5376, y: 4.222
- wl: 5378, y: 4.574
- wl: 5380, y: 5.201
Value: 4.56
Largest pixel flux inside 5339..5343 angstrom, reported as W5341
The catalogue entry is 4.67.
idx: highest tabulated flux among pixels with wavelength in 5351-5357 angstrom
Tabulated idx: 4.971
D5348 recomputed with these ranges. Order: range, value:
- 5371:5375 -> 4.8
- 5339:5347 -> 4.5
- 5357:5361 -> 4.59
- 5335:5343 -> 4.67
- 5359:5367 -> 4.77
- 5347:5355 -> 4.63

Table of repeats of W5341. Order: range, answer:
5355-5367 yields 4.957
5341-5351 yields 4.945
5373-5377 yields 4.702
